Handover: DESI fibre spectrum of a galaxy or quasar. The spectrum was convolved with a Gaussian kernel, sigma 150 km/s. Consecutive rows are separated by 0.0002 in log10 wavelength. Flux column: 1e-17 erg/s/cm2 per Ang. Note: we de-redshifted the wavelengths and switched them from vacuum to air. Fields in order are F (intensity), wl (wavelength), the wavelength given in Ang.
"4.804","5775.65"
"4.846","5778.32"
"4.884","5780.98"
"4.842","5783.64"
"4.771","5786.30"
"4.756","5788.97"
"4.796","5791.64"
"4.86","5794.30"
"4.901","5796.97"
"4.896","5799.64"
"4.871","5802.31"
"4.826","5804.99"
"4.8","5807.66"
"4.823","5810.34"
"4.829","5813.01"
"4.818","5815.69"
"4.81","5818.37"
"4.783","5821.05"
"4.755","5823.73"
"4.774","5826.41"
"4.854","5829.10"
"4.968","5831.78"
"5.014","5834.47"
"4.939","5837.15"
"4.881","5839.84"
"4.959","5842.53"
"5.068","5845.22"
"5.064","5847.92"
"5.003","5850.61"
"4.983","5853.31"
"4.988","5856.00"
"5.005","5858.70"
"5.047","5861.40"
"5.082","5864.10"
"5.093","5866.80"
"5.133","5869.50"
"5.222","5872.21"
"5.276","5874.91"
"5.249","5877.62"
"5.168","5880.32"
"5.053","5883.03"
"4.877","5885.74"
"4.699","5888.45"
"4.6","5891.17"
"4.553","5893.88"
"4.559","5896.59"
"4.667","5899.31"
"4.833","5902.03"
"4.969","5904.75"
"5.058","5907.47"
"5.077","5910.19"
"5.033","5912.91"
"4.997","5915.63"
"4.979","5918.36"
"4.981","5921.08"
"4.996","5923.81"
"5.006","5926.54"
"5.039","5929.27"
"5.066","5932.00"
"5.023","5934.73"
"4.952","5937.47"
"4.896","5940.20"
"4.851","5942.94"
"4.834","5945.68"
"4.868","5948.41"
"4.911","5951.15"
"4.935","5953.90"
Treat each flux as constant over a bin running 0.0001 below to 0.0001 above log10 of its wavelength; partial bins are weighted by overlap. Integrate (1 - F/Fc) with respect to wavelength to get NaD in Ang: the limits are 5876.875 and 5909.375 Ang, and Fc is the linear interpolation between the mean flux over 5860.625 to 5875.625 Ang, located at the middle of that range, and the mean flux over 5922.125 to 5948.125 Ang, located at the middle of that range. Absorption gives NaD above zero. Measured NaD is 1.4 Ang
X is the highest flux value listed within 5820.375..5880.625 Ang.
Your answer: 5.276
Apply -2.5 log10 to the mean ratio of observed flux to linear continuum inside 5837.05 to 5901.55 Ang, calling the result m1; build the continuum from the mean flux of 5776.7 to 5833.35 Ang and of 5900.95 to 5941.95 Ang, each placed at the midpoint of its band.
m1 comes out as -0.01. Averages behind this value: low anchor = 4.83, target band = 4.96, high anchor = 4.99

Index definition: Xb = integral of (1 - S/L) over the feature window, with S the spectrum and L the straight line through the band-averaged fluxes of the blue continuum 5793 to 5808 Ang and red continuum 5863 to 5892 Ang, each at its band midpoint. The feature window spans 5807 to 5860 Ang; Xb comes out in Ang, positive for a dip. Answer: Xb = 0.4 Ang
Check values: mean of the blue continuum 4.86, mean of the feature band 4.91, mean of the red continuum 5.05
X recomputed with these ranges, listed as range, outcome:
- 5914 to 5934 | 5.066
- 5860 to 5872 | 5.133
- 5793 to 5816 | 4.901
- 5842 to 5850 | 5.068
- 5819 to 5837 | 5.014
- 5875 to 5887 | 5.249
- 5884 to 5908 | 5.058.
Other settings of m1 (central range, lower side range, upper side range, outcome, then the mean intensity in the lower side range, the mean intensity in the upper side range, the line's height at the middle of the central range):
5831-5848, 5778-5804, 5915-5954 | -0.022 mag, 4.84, 4.95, 4.88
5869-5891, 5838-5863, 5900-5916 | -0.014 mag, 5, 4.98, 4.99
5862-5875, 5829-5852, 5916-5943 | -0.035 mag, 4.98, 4.98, 4.98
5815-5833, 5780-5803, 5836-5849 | 0.024 mag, 4.84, 4.98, 4.93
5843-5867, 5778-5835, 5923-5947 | -0.032 mag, 4.84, 4.96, 4.88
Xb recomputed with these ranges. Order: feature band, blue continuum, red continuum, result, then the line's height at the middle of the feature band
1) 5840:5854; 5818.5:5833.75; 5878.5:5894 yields -0.5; 4.84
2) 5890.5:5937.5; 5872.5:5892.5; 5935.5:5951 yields 0.3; 4.94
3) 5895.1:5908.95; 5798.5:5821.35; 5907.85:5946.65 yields 0.4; 4.95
